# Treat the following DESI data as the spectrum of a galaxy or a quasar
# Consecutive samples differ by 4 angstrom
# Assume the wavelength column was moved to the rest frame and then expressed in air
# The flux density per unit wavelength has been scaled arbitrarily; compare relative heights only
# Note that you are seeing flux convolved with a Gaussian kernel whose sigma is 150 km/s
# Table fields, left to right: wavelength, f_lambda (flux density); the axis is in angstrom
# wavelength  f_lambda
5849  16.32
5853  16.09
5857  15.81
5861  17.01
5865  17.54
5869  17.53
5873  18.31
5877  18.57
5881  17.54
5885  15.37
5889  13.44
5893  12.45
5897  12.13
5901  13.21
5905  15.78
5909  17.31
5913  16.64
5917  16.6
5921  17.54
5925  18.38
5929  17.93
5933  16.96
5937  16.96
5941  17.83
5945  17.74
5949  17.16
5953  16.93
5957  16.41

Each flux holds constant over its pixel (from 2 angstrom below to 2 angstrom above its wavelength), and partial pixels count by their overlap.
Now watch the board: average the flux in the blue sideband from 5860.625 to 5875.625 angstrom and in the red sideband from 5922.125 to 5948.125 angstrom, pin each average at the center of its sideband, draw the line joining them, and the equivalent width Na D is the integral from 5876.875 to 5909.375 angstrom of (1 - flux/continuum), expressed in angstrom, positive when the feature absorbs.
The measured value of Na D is 5.32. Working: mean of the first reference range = 17.7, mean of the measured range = 14.8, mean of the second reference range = 17.6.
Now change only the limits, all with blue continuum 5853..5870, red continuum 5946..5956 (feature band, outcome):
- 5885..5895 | 2.1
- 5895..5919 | 2.4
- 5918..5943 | -0.8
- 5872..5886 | -0.5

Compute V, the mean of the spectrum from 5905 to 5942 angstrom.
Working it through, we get 17.3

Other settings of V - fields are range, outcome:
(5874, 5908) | 15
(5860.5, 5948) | 16.5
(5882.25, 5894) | 14.1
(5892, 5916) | 14.8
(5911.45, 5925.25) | 17.2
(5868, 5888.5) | 17.2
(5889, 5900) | 12.6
